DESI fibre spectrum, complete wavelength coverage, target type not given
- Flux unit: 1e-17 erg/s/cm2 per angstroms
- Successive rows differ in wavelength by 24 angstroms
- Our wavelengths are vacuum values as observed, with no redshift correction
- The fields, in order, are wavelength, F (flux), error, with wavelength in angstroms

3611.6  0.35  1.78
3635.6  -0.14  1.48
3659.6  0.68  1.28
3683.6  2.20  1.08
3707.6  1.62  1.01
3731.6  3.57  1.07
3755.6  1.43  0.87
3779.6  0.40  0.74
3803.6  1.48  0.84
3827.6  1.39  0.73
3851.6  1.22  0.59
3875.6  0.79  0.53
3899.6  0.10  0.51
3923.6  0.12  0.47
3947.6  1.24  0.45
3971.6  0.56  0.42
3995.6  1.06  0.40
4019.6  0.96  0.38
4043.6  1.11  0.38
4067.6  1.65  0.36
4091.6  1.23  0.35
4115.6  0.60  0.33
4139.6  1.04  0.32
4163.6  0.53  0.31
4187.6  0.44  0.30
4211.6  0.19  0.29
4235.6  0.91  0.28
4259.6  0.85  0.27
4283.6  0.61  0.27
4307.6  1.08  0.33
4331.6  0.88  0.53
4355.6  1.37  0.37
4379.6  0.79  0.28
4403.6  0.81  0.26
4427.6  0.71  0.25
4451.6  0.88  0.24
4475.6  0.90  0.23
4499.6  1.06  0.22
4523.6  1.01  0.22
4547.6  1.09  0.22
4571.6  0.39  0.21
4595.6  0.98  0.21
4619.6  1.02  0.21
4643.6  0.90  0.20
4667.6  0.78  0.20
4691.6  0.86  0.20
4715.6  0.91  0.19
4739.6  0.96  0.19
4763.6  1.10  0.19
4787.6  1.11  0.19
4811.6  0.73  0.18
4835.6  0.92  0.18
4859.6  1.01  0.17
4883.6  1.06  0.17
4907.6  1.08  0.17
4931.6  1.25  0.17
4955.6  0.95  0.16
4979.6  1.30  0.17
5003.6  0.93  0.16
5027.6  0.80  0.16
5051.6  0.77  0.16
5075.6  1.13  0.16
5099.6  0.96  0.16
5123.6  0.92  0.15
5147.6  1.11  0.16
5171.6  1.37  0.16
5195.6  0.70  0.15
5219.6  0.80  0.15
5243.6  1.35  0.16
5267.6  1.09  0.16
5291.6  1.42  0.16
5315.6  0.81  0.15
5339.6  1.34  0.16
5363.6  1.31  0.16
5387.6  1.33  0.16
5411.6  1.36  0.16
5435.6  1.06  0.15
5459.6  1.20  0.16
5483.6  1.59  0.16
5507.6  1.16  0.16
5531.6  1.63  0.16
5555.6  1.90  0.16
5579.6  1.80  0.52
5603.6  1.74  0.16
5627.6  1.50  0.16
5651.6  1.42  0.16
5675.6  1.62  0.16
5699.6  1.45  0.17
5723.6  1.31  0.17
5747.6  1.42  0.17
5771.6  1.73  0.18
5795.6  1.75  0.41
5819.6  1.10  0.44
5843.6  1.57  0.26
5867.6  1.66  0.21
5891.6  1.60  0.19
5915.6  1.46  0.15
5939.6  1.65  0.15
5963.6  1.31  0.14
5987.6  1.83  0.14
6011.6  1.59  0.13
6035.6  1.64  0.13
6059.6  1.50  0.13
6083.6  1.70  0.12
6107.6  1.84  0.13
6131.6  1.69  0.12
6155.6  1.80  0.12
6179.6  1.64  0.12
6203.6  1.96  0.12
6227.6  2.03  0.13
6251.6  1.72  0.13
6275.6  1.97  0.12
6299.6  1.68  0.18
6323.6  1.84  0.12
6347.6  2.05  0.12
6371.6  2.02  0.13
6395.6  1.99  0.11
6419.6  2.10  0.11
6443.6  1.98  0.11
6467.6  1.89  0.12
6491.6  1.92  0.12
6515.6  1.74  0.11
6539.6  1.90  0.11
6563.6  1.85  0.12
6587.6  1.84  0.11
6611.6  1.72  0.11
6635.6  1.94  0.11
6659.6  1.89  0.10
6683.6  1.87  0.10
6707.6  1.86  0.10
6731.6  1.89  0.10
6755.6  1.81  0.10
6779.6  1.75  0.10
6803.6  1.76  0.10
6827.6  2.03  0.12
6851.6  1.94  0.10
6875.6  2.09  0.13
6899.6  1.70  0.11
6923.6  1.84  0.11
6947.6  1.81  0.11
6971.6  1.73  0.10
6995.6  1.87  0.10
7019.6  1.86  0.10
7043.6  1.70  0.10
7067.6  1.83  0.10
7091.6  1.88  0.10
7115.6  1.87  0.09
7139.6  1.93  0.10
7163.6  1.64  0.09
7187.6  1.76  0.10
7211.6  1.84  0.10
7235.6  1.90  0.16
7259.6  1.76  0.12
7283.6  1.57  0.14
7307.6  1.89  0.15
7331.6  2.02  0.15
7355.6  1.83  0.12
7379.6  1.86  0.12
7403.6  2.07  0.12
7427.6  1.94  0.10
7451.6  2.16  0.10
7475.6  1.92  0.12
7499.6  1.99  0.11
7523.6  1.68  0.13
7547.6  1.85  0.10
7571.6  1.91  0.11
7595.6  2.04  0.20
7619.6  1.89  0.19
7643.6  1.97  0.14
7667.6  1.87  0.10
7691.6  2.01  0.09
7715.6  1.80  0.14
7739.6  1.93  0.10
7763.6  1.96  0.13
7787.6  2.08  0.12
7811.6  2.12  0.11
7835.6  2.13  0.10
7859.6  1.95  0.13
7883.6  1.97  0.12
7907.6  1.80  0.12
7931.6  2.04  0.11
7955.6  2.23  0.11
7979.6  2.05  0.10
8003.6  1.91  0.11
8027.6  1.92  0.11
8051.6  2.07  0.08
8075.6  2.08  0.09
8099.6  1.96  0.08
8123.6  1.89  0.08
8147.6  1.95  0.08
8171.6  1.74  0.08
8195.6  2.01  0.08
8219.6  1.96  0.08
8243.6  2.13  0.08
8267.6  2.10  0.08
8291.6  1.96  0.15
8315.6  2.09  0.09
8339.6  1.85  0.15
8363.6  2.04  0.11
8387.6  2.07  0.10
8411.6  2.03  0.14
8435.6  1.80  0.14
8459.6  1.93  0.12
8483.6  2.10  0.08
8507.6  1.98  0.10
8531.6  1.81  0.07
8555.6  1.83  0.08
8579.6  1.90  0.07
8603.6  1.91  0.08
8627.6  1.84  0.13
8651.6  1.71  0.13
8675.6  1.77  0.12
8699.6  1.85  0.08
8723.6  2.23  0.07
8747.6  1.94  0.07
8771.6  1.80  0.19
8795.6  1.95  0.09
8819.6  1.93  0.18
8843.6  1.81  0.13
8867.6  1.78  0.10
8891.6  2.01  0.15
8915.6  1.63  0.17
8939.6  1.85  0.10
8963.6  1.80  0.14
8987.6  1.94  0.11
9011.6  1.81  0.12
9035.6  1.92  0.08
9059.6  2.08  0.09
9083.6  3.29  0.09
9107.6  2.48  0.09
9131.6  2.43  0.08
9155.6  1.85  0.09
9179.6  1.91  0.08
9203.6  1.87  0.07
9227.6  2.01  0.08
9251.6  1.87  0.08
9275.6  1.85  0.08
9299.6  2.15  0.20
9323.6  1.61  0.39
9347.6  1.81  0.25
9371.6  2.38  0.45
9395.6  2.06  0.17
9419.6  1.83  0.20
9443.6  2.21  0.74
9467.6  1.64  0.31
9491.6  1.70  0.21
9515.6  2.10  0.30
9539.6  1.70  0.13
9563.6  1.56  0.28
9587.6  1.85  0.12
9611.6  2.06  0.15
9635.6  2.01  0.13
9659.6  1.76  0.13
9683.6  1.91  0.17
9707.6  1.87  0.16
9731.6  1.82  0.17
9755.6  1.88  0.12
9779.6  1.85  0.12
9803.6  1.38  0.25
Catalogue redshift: 0.385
